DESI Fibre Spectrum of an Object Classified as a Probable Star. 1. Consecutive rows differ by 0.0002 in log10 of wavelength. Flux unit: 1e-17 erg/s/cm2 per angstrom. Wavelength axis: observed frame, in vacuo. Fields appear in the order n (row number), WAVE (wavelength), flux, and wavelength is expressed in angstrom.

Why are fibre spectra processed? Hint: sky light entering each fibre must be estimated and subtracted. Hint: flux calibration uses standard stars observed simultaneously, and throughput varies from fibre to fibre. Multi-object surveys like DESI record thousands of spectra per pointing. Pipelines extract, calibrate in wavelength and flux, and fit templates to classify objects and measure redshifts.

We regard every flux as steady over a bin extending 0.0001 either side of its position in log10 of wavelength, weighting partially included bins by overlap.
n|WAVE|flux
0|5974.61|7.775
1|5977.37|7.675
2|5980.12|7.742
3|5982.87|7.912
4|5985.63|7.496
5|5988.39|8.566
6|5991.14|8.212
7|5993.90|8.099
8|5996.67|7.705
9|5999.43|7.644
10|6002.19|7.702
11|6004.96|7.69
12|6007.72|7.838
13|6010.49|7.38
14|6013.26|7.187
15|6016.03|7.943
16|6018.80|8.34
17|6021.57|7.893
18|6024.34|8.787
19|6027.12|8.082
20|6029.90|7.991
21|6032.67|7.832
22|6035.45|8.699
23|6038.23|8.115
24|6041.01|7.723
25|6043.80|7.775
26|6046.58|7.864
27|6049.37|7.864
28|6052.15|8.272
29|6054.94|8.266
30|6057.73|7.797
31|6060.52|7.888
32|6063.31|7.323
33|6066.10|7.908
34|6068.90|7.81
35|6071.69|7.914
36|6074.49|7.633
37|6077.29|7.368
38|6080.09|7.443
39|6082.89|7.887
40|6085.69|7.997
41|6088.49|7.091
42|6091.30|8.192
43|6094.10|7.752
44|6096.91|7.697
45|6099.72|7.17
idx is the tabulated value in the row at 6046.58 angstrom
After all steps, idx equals 7.864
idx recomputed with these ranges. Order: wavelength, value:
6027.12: 8.082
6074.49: 7.633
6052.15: 8.272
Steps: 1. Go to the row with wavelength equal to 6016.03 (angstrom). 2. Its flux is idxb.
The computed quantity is 7.943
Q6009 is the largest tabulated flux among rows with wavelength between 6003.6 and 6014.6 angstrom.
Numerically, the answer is 7.838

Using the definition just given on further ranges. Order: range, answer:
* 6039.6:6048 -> 7.864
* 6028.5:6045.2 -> 8.699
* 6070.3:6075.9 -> 7.914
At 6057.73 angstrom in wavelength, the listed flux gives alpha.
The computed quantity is 7.797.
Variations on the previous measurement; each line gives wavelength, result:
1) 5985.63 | 7.496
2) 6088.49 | 7.091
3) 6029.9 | 7.991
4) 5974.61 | 7.775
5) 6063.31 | 7.323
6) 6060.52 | 7.888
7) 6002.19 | 7.702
